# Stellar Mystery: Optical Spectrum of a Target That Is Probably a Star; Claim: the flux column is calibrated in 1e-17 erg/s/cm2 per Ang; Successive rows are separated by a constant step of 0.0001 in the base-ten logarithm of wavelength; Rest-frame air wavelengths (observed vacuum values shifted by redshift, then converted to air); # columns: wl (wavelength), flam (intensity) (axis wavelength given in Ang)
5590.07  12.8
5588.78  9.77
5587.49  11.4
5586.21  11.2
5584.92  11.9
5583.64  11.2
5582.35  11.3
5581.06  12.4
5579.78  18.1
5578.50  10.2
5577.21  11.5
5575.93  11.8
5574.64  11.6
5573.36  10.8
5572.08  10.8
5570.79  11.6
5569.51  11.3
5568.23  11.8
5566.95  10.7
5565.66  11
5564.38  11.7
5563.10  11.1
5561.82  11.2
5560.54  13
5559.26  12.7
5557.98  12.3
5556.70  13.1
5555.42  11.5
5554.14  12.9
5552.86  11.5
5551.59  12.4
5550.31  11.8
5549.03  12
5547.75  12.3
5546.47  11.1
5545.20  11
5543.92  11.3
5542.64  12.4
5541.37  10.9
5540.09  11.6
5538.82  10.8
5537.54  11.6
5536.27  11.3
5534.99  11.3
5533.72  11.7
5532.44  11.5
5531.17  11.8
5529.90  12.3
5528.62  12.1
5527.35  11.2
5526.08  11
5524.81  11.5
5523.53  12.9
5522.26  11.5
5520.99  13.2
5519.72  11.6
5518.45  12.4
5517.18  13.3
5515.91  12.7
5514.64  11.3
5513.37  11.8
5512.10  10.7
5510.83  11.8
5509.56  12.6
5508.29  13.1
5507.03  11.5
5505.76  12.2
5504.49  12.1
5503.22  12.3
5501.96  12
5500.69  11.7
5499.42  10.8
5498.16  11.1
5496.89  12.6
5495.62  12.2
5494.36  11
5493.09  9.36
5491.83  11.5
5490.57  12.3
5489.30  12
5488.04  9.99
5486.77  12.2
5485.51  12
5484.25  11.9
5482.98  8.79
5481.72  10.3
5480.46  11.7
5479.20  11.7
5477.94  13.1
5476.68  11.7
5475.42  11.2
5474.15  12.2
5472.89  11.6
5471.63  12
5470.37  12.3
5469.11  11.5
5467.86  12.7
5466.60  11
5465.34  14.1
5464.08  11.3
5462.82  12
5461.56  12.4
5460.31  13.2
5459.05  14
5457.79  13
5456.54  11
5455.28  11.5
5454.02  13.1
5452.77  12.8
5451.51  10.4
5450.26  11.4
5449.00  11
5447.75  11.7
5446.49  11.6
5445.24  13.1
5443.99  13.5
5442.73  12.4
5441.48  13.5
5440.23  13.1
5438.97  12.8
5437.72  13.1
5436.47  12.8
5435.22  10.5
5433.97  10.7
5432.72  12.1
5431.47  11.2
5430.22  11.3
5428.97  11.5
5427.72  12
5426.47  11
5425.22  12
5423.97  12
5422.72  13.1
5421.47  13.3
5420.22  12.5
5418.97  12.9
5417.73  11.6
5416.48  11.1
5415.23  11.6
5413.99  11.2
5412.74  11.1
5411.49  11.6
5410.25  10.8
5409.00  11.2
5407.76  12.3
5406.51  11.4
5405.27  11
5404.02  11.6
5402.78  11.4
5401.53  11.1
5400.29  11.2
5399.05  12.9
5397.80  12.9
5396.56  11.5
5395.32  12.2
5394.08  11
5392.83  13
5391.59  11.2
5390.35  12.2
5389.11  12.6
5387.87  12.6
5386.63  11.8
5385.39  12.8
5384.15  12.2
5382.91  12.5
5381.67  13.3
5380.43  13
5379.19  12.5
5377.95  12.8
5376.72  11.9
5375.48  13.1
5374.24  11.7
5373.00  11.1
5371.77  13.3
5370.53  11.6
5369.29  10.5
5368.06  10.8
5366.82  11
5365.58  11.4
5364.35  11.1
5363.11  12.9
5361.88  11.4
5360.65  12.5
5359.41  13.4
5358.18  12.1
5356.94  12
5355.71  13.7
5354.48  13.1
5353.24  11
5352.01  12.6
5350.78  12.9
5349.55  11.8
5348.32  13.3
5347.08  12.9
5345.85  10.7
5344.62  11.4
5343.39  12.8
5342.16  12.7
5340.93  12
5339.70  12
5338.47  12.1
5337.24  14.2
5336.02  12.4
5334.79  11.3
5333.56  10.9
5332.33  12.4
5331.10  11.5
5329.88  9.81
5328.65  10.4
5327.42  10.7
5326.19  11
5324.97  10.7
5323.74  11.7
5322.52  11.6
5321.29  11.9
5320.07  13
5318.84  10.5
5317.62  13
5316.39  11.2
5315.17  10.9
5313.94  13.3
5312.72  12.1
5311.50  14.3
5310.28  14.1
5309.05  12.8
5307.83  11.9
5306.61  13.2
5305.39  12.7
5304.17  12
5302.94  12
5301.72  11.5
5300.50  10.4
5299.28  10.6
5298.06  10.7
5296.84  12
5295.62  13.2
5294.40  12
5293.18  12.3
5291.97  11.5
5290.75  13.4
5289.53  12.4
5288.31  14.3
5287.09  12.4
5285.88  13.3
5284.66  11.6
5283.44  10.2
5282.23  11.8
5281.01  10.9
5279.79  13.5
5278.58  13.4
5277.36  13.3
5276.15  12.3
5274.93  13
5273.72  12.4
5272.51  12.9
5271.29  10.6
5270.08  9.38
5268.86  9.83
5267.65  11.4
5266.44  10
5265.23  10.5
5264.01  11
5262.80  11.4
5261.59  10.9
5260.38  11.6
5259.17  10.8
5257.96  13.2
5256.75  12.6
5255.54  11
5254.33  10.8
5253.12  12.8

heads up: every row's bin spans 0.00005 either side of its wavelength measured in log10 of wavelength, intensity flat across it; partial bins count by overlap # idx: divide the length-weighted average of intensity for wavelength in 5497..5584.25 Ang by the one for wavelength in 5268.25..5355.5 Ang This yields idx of 0.98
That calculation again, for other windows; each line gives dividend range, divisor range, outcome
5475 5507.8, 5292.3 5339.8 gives 0.97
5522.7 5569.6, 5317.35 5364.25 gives 0.98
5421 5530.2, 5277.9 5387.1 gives 0.99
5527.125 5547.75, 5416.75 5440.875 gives 0.96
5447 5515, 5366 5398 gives 0.97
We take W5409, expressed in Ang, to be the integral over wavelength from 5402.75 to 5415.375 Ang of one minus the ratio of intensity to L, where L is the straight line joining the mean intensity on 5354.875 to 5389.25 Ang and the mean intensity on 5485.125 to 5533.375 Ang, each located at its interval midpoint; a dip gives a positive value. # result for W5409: 0.8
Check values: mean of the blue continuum 12.2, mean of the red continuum 11.8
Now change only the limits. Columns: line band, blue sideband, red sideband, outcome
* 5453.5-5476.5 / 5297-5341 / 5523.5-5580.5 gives -0.8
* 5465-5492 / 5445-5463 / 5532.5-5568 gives 0.7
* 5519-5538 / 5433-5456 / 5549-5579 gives 0.1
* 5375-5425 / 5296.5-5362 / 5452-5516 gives -0.4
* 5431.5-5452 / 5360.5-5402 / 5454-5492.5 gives -0.3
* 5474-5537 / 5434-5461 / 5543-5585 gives 1.9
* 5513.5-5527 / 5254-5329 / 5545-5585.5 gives -0.3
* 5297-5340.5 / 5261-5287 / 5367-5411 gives -0.4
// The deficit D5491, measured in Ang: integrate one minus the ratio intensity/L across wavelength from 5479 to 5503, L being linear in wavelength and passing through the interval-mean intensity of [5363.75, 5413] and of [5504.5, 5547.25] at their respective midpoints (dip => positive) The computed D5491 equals 0.98 Ang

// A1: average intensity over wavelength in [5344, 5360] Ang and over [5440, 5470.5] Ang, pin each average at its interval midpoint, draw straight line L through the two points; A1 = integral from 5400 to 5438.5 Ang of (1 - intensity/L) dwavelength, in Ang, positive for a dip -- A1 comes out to 2.0 Ang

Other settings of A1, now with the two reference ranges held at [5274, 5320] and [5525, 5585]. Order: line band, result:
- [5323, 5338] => 1.0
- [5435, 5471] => -1.1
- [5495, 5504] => 0.0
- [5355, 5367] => -0.1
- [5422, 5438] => 0.3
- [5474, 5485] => 0.5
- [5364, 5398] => 0.1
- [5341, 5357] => -0.3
